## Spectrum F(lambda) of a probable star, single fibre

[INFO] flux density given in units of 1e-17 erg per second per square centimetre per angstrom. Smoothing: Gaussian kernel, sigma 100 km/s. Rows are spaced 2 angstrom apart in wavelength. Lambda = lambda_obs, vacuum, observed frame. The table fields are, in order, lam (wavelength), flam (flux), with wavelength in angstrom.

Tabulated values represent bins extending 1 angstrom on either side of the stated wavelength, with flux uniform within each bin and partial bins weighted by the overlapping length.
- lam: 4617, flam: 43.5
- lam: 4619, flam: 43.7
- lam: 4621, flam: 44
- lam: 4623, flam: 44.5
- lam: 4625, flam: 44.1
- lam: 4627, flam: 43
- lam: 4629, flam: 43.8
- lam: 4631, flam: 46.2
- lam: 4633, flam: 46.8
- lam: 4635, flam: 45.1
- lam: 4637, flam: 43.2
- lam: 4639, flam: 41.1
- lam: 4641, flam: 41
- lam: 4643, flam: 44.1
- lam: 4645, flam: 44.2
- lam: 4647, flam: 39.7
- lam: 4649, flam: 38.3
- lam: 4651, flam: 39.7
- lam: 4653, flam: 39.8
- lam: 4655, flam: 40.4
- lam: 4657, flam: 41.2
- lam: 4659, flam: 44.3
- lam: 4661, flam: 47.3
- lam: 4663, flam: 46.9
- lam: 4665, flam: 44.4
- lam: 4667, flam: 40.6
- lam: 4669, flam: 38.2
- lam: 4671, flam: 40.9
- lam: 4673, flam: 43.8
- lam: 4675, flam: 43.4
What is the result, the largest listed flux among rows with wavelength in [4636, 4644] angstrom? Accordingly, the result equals 44.1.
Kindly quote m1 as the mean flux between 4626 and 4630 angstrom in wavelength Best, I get 43.4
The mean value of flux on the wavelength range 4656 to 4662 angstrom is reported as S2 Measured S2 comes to 44.3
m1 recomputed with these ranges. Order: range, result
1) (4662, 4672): 42.2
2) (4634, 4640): 43.1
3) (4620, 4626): 44.2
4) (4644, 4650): 40.7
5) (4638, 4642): 41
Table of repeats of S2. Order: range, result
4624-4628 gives 43.5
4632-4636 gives 46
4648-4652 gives 39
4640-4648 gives 42.2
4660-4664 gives 47.1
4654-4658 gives 40.8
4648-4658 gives 39.9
